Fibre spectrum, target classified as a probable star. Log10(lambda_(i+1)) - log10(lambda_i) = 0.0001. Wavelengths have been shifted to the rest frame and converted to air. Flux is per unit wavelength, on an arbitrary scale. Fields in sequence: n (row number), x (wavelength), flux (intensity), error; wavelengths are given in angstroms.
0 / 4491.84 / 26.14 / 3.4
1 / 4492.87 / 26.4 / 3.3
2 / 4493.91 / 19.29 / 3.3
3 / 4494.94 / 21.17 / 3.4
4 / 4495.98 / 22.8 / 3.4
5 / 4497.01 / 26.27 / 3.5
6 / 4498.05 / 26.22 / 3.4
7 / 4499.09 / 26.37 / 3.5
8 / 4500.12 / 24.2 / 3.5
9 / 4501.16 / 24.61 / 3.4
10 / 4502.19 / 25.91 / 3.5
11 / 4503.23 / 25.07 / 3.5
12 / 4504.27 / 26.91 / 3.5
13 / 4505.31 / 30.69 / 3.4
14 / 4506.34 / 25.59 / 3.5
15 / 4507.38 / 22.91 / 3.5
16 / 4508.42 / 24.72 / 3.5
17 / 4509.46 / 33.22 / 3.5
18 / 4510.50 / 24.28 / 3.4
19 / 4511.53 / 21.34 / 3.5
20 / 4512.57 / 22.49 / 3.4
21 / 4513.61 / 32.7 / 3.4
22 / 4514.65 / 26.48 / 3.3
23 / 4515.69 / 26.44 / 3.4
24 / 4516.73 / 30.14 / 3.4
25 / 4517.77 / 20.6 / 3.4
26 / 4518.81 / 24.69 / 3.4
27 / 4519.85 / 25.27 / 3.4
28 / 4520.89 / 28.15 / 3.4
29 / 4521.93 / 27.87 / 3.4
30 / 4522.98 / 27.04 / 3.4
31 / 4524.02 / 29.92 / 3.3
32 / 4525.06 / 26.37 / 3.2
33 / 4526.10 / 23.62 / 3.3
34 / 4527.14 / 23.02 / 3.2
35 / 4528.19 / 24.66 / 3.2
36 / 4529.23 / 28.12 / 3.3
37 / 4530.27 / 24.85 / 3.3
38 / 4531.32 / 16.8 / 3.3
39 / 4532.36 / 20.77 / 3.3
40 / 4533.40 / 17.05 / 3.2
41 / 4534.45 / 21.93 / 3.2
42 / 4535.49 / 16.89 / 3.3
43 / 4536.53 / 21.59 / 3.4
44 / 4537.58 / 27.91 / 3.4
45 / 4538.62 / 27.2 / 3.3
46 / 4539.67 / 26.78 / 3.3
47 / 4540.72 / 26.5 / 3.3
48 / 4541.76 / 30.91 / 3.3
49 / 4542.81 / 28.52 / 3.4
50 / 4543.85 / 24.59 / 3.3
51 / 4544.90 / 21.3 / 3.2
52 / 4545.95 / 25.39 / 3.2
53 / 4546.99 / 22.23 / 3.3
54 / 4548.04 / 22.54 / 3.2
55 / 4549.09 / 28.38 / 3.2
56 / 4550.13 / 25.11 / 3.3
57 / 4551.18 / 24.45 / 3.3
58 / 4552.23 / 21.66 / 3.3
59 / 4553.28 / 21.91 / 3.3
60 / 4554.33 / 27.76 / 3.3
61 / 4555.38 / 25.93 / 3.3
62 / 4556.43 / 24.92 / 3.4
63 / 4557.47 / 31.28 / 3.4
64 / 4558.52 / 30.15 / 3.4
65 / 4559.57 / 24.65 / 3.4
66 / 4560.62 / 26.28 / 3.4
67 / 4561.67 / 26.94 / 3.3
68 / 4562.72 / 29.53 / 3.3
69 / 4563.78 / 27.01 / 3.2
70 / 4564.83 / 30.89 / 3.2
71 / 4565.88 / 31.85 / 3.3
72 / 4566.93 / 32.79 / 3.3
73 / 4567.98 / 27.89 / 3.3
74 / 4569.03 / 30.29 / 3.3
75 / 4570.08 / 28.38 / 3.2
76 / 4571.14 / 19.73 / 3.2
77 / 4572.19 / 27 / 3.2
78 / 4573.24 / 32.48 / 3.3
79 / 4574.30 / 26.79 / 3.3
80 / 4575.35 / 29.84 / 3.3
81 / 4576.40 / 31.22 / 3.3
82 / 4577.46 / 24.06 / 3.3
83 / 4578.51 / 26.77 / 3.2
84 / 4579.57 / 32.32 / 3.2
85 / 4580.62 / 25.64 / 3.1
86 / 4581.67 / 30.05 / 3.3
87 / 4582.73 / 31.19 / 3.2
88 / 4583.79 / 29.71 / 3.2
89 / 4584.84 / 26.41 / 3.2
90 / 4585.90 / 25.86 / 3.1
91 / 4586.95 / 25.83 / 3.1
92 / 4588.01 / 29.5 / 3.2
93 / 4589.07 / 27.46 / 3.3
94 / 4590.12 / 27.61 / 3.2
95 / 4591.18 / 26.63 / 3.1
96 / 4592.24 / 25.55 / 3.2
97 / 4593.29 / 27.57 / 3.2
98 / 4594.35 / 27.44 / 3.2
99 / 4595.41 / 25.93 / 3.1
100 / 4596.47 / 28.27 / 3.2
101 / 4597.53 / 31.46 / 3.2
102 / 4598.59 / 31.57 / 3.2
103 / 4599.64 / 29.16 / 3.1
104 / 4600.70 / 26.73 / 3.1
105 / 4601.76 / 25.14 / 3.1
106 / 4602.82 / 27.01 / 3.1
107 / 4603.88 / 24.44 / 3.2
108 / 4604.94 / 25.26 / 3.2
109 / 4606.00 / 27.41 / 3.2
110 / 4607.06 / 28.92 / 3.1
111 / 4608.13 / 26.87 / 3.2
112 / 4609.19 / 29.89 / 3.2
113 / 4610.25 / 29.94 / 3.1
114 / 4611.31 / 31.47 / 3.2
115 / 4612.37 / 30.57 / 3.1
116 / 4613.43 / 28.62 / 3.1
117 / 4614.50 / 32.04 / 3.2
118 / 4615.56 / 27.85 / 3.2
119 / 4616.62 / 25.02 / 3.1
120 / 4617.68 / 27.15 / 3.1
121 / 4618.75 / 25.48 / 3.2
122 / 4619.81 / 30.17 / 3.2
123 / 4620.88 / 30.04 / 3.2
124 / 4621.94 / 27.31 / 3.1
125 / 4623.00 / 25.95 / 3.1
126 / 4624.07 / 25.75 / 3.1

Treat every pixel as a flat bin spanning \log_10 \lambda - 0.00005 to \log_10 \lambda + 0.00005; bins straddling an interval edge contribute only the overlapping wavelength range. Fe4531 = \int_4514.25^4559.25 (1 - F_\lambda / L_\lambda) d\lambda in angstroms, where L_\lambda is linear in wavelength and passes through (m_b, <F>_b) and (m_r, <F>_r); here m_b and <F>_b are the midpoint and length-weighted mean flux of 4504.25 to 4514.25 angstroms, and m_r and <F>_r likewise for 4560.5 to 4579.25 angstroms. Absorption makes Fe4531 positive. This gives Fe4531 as 3.8 angstroms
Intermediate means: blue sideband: 26.5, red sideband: 28.4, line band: 25.1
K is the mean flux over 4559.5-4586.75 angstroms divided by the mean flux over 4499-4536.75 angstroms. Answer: 1.1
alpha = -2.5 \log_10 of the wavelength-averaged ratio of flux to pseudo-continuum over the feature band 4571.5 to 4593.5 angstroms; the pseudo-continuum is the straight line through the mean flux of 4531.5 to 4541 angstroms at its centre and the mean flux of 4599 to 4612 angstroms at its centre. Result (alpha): -0.08 mag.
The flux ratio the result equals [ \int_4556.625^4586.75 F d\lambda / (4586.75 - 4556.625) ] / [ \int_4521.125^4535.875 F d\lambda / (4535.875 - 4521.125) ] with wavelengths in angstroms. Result 1.20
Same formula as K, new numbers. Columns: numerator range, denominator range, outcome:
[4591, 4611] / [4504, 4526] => 1.05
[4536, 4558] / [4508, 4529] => 0.98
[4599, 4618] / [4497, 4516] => 1.07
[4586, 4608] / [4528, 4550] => 1.14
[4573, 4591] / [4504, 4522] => 1.07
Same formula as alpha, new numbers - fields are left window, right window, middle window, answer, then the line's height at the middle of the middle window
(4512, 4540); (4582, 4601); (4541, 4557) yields 0.034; 25.9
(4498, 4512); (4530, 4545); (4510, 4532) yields -0.029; 24.8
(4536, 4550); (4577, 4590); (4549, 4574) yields -0.026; 26.7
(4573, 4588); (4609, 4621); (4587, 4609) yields 0.046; 28.7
